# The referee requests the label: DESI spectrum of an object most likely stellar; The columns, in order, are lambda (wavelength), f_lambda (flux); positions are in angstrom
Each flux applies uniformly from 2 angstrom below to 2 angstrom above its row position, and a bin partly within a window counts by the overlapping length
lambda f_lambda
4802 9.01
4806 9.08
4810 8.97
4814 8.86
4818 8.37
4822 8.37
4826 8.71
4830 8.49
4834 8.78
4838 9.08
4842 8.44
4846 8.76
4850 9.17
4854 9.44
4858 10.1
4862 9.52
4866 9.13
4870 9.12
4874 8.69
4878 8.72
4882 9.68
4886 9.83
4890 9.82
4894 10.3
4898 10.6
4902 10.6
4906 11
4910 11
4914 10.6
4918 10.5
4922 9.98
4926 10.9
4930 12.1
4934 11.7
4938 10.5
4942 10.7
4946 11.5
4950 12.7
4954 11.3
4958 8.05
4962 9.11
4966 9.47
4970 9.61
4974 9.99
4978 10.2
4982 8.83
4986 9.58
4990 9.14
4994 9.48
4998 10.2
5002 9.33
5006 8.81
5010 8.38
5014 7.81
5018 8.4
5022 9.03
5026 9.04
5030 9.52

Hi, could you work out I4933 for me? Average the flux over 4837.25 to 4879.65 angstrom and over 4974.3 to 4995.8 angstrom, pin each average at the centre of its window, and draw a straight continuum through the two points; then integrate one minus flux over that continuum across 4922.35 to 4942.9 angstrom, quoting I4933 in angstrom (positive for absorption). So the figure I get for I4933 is -3.91 angstrom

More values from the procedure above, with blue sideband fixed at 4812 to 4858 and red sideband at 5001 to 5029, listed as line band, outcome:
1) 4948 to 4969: -3.28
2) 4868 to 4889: -1.06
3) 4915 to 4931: -3.68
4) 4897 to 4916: -4.32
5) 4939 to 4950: -3.26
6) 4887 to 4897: -1.49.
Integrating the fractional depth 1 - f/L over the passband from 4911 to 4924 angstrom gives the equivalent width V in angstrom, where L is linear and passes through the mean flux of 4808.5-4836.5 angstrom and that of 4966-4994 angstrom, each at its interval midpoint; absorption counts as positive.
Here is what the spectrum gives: -1.7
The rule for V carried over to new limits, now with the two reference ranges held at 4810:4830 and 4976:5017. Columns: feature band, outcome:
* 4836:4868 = -1.83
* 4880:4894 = -1.64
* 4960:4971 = -0.38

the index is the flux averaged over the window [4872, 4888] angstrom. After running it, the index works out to 9.23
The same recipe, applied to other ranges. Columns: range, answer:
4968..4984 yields 9.66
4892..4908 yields 10.6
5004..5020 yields 8.35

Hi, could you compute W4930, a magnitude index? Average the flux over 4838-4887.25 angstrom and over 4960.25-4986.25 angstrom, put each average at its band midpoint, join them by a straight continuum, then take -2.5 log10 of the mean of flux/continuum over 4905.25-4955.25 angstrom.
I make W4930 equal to -0.18 mag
